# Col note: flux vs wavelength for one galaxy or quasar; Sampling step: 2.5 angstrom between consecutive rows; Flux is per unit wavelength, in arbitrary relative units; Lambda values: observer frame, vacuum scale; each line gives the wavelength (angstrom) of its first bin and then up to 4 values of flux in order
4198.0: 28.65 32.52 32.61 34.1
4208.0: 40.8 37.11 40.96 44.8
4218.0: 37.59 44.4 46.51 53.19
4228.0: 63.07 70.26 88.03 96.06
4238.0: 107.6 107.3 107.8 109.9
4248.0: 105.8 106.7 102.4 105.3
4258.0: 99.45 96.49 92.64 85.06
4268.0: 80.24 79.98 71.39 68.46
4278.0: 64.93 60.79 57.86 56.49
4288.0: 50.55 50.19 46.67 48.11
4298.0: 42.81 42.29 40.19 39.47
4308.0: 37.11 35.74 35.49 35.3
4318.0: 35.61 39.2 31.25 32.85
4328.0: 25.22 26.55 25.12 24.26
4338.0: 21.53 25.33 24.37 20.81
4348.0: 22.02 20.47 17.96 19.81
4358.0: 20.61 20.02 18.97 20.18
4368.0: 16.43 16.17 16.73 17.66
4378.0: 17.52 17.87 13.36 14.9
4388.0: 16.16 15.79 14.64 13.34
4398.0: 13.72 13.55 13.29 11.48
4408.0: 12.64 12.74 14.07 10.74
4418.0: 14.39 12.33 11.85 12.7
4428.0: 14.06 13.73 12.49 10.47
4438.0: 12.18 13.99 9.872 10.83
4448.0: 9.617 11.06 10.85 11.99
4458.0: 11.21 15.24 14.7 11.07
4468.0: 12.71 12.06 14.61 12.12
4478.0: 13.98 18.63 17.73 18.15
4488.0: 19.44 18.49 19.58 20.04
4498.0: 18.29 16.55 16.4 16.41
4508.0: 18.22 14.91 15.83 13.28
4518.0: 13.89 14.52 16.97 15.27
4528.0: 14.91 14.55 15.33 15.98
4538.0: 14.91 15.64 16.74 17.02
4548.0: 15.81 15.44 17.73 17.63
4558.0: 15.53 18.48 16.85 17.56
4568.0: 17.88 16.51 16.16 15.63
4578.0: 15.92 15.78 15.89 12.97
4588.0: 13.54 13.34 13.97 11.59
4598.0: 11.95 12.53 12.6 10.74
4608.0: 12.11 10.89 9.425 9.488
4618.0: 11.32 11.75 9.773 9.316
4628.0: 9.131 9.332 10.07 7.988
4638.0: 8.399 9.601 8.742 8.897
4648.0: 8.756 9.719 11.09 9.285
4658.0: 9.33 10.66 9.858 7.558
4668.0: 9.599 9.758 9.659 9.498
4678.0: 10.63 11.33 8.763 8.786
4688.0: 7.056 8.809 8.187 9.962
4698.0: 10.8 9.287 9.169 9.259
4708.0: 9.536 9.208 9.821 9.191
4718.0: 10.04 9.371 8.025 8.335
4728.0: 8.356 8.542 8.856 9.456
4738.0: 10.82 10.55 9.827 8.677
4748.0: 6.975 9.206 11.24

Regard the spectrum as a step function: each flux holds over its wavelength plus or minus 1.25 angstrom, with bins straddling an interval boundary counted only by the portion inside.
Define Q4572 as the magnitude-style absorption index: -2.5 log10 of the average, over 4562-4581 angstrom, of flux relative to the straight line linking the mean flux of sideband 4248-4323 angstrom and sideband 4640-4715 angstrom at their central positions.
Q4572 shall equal 0.39 mag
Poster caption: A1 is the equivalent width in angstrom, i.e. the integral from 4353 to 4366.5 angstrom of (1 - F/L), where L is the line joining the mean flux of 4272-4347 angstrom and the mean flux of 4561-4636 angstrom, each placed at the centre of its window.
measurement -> 6.0 angstrom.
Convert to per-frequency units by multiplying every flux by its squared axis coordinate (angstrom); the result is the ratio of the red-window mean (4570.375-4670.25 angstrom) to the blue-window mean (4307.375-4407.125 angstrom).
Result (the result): 0.58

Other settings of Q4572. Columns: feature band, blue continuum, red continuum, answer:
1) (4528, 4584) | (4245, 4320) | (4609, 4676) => 0.36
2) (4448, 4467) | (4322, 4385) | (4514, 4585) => 0.45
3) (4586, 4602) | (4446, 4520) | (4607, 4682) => -0.13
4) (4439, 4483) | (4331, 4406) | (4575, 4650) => 0.22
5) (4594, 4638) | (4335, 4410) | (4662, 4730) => 0.08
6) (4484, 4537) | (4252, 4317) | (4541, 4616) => 0.48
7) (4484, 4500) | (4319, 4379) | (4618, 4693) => -0.15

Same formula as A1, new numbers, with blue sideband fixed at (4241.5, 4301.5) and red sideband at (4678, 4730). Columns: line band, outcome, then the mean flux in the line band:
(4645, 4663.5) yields 7.8 angstrom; 9.73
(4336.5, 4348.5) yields 7.8 angstrom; 22.9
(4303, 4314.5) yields 5.4 angstrom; 37.3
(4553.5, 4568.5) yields 6.7 angstrom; 17.3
